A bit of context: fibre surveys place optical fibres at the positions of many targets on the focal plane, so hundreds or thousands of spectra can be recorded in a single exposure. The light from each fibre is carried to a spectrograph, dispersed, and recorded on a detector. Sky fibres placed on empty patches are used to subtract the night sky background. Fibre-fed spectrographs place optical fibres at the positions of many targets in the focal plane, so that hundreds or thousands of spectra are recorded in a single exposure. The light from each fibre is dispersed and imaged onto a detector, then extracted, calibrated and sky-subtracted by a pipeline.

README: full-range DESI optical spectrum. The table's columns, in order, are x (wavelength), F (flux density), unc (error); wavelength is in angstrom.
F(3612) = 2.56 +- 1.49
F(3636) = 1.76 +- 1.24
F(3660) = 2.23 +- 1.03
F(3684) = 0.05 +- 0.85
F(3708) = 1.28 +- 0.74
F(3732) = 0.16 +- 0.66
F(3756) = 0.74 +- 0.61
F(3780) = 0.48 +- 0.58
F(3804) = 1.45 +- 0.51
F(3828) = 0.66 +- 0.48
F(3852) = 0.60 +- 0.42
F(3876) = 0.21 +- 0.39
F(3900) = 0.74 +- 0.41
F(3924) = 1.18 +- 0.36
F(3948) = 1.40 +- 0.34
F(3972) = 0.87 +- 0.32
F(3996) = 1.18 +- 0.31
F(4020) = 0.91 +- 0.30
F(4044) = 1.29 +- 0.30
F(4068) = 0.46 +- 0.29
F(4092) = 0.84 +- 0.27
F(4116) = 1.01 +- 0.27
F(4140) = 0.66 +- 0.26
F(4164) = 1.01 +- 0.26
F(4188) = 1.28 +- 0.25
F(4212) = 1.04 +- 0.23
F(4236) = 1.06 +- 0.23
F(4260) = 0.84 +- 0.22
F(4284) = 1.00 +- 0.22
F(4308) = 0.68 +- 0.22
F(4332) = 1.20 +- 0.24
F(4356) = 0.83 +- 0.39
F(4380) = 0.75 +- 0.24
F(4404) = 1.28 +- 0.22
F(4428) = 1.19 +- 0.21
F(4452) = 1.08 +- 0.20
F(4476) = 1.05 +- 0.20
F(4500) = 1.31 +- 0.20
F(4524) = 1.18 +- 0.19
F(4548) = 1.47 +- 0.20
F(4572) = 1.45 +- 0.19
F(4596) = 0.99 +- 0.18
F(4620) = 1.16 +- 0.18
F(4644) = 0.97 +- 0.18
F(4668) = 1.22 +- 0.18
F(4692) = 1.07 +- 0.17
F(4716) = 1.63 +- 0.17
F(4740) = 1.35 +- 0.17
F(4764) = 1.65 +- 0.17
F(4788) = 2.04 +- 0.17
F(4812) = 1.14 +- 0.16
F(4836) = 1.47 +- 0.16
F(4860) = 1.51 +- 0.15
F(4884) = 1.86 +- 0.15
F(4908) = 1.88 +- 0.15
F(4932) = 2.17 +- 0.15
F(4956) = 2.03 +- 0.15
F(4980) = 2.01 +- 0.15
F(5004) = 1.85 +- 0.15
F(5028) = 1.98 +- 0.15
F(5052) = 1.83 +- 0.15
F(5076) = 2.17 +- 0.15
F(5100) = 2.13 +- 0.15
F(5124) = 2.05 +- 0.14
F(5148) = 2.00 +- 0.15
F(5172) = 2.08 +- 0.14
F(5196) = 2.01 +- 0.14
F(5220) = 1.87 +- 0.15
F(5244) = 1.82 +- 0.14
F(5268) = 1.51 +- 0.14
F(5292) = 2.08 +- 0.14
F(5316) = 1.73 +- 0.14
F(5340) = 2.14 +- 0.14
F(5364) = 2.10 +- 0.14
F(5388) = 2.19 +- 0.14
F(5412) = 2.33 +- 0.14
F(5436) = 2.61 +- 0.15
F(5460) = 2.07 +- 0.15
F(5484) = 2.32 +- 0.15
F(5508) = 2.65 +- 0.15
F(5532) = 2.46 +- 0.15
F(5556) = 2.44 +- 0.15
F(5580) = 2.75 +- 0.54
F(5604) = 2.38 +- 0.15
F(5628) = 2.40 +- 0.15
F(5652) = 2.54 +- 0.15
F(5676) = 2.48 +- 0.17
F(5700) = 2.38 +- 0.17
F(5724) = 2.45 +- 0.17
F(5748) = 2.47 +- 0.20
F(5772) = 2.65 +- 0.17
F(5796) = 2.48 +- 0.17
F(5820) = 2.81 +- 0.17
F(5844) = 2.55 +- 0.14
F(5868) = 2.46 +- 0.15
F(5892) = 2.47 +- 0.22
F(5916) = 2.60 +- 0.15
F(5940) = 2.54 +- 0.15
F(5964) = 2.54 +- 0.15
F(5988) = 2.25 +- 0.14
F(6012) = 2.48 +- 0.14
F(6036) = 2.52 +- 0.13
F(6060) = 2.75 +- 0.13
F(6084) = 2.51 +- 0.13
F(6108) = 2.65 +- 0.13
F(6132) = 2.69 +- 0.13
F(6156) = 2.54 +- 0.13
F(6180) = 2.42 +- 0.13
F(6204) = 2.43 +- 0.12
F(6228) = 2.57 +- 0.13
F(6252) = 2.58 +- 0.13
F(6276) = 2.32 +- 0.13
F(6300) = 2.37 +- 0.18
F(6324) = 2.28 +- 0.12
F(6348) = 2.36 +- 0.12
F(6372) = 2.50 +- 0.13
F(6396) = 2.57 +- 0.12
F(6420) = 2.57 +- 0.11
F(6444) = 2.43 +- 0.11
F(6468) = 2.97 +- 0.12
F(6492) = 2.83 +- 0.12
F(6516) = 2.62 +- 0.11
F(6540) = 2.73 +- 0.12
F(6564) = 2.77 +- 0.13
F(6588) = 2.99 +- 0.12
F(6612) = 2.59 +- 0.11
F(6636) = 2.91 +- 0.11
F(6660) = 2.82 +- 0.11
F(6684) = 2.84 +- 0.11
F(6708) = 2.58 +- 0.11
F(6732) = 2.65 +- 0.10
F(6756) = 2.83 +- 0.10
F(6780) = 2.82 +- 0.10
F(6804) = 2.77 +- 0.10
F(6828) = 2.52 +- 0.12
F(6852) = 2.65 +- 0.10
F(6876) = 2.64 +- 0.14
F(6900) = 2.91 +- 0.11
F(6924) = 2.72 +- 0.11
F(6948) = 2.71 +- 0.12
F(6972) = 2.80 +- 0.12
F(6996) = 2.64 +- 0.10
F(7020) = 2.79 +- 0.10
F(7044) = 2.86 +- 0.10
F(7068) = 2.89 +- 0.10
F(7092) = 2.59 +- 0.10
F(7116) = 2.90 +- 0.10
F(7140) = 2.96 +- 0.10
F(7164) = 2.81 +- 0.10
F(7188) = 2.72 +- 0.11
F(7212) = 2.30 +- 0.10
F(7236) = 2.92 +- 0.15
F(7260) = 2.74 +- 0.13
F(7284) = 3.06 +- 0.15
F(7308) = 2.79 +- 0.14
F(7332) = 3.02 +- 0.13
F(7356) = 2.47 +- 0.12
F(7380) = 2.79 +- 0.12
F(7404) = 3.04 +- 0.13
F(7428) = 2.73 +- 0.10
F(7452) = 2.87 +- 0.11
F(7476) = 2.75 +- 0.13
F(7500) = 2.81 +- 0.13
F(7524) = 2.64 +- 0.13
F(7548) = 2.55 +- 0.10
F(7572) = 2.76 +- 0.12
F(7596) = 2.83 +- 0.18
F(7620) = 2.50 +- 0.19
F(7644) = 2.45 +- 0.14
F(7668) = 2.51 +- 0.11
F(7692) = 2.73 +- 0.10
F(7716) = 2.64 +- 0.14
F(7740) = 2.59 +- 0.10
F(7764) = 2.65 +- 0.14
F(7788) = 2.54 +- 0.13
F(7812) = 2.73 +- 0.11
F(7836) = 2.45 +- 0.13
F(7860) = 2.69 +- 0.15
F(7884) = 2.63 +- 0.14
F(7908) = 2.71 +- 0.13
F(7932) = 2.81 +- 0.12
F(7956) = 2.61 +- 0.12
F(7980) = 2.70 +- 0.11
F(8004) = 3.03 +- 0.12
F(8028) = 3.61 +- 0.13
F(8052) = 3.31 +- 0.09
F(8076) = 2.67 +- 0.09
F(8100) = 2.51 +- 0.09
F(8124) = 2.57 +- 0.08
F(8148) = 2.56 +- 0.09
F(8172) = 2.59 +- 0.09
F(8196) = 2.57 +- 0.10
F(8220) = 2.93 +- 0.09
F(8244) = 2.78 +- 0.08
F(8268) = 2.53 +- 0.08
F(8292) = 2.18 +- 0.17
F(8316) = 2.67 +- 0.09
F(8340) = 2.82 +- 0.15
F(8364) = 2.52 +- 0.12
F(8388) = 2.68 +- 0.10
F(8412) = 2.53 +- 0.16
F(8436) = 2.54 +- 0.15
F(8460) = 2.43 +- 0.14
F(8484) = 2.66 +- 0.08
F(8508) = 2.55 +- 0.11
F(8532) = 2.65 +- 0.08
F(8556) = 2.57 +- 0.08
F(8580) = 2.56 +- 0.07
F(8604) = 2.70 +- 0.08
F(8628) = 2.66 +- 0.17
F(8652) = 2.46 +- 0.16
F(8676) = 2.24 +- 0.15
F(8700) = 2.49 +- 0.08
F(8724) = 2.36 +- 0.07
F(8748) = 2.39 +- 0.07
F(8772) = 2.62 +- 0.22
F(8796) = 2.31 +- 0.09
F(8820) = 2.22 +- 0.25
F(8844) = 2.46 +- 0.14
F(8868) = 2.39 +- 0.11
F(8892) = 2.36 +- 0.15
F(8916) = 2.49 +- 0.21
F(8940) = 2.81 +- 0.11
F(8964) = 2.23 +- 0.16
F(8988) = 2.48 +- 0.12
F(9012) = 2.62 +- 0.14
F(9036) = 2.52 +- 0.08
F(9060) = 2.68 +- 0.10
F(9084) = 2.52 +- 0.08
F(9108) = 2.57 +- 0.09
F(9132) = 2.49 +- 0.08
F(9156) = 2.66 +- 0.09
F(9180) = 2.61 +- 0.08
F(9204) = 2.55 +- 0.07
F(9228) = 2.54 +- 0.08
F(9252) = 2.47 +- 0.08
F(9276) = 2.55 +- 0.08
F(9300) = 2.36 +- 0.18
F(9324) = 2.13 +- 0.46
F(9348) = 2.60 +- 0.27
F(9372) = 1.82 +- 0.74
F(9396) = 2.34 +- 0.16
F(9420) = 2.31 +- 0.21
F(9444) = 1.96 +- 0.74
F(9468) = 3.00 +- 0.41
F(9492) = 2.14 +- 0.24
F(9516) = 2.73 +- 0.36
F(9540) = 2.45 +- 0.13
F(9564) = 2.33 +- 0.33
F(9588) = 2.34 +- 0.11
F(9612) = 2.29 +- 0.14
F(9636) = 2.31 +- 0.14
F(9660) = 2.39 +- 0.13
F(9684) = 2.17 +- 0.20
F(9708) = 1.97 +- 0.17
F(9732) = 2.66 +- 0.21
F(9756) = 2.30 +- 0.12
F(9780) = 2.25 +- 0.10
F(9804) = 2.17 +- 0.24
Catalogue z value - 0.22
